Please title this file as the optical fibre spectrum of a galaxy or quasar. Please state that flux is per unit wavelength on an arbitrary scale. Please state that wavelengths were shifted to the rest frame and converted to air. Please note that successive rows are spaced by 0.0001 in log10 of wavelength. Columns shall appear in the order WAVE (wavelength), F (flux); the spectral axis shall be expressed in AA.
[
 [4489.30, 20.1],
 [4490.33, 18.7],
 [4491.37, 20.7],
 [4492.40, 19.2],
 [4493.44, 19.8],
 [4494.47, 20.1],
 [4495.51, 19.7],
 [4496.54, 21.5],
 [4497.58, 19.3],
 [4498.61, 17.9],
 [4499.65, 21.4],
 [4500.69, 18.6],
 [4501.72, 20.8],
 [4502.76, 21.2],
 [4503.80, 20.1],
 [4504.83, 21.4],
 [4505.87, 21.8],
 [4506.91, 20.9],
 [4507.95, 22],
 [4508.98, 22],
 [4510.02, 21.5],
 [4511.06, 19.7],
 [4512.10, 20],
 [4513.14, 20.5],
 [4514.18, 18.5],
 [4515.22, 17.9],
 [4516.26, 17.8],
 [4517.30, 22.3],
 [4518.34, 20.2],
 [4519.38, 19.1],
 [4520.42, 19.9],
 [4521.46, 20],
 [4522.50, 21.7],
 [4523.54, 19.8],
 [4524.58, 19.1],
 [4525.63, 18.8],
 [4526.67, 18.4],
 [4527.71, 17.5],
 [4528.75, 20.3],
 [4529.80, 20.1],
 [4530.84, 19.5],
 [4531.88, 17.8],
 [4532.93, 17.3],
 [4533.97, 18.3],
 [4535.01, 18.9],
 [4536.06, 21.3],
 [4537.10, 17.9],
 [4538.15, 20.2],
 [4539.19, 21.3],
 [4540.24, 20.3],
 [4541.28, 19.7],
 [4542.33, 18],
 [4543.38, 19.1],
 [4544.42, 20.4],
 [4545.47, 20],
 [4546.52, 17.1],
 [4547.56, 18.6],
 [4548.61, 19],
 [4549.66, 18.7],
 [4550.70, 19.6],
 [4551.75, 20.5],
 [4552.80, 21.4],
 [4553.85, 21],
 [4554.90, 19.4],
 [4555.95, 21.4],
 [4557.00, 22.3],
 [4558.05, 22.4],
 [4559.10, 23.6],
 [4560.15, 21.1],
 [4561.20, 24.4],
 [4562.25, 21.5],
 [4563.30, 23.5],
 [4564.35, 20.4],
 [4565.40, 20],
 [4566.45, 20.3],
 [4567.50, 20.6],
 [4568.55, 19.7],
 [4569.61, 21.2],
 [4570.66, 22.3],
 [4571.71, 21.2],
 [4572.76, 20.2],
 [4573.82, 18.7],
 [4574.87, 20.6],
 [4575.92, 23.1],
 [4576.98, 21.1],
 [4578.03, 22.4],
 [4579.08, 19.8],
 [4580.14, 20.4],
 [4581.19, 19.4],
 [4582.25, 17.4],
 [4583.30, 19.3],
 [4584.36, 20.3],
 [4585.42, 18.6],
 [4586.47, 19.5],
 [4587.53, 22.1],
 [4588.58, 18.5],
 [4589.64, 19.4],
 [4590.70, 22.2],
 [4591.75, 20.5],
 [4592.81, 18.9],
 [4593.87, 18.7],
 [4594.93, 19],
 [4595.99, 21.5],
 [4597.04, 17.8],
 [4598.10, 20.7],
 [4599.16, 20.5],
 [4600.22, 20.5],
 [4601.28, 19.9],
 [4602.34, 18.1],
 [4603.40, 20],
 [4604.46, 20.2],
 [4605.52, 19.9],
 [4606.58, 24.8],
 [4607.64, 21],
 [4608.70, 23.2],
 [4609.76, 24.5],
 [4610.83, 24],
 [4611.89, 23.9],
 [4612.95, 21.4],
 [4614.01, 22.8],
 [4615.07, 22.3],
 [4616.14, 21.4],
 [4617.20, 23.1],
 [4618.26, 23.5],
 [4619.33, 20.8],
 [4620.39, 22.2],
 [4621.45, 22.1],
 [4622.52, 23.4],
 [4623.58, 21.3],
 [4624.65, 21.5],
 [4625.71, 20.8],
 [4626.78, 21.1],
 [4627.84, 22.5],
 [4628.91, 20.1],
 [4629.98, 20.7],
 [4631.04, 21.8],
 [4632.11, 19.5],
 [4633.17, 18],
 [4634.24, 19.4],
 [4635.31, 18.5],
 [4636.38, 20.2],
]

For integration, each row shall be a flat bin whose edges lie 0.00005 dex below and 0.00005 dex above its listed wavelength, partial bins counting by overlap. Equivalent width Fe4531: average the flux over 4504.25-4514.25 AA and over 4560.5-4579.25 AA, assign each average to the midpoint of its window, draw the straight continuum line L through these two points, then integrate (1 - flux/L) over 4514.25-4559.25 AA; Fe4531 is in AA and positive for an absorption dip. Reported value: 3.0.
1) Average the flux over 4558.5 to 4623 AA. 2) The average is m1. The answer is 21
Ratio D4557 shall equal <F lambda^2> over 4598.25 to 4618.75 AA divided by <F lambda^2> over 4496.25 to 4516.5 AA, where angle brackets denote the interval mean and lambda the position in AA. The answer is 1.13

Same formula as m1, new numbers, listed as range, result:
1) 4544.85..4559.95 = 20.4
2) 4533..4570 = 20.3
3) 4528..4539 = 19.2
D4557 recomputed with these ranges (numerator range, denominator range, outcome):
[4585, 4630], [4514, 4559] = 1.11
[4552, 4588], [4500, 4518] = 1.05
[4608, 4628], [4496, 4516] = 1.16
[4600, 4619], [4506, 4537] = 1.16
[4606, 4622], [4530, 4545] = 1.22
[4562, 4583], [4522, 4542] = 1.09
